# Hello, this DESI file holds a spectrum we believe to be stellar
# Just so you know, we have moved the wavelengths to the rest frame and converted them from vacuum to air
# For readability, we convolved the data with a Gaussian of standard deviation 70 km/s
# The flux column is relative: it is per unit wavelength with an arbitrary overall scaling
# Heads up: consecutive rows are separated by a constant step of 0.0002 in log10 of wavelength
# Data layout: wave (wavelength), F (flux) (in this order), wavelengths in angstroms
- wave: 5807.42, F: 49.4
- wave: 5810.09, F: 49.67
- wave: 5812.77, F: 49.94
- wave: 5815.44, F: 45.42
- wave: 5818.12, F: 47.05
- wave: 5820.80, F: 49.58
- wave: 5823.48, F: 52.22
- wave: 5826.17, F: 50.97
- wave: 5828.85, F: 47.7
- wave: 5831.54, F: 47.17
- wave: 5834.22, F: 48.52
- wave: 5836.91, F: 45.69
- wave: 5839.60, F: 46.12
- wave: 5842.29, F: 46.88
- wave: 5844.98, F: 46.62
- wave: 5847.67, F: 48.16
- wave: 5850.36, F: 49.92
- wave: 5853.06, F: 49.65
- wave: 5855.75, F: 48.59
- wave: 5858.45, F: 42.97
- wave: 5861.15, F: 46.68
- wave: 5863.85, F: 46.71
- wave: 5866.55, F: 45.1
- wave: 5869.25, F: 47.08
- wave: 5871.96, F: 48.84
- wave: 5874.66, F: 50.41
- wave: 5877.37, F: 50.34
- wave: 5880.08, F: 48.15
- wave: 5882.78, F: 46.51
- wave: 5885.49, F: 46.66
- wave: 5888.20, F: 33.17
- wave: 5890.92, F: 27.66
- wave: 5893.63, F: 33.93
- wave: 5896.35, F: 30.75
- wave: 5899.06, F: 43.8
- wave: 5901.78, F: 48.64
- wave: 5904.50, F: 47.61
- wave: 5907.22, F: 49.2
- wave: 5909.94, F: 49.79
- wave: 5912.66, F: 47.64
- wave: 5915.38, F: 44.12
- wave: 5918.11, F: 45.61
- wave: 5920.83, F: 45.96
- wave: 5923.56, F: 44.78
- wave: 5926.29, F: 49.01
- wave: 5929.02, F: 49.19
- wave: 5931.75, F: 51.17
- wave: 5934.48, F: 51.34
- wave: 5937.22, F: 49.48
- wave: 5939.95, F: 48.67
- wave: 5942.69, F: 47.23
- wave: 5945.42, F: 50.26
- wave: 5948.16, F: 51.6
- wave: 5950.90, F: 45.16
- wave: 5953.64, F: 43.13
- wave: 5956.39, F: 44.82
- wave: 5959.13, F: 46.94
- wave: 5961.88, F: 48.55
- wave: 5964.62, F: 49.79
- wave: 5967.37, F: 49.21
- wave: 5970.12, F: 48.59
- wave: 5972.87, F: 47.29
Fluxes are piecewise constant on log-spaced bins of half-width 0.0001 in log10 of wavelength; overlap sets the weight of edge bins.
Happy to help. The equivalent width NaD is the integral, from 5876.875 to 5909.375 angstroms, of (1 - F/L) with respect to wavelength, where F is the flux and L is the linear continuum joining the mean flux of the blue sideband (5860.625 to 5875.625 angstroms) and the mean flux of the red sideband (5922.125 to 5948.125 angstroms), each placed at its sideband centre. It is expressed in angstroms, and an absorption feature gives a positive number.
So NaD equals 4.0 angstroms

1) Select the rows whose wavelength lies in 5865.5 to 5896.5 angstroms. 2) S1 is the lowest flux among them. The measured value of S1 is 27.66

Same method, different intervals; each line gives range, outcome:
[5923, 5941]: 44.78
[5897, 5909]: 43.8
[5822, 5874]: 42.97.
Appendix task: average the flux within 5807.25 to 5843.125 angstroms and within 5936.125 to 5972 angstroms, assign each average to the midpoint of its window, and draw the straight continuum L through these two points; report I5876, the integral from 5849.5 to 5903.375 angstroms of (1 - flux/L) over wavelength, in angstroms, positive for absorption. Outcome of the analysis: 4.4 angstroms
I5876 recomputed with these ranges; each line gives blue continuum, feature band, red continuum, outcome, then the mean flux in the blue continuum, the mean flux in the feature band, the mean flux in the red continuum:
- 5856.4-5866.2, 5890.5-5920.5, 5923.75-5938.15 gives 3.1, 45.6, 43.2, 49.6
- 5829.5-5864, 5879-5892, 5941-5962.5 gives 1.8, 47.2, 40.5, 47.2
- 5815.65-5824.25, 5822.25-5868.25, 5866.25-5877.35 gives 1.0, 48.9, 47.6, 48.4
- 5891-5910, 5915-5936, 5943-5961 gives -1.6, 41.9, 47.8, 47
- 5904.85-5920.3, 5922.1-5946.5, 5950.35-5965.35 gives -1.1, 47.2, 49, 46.3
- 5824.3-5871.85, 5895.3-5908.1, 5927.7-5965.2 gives 1.0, 47.4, 44.1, 48.4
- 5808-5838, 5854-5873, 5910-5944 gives 0.7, 48.6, 46.6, 47.9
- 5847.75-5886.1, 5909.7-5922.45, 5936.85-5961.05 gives 0.3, 47.7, 46.3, 47.4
